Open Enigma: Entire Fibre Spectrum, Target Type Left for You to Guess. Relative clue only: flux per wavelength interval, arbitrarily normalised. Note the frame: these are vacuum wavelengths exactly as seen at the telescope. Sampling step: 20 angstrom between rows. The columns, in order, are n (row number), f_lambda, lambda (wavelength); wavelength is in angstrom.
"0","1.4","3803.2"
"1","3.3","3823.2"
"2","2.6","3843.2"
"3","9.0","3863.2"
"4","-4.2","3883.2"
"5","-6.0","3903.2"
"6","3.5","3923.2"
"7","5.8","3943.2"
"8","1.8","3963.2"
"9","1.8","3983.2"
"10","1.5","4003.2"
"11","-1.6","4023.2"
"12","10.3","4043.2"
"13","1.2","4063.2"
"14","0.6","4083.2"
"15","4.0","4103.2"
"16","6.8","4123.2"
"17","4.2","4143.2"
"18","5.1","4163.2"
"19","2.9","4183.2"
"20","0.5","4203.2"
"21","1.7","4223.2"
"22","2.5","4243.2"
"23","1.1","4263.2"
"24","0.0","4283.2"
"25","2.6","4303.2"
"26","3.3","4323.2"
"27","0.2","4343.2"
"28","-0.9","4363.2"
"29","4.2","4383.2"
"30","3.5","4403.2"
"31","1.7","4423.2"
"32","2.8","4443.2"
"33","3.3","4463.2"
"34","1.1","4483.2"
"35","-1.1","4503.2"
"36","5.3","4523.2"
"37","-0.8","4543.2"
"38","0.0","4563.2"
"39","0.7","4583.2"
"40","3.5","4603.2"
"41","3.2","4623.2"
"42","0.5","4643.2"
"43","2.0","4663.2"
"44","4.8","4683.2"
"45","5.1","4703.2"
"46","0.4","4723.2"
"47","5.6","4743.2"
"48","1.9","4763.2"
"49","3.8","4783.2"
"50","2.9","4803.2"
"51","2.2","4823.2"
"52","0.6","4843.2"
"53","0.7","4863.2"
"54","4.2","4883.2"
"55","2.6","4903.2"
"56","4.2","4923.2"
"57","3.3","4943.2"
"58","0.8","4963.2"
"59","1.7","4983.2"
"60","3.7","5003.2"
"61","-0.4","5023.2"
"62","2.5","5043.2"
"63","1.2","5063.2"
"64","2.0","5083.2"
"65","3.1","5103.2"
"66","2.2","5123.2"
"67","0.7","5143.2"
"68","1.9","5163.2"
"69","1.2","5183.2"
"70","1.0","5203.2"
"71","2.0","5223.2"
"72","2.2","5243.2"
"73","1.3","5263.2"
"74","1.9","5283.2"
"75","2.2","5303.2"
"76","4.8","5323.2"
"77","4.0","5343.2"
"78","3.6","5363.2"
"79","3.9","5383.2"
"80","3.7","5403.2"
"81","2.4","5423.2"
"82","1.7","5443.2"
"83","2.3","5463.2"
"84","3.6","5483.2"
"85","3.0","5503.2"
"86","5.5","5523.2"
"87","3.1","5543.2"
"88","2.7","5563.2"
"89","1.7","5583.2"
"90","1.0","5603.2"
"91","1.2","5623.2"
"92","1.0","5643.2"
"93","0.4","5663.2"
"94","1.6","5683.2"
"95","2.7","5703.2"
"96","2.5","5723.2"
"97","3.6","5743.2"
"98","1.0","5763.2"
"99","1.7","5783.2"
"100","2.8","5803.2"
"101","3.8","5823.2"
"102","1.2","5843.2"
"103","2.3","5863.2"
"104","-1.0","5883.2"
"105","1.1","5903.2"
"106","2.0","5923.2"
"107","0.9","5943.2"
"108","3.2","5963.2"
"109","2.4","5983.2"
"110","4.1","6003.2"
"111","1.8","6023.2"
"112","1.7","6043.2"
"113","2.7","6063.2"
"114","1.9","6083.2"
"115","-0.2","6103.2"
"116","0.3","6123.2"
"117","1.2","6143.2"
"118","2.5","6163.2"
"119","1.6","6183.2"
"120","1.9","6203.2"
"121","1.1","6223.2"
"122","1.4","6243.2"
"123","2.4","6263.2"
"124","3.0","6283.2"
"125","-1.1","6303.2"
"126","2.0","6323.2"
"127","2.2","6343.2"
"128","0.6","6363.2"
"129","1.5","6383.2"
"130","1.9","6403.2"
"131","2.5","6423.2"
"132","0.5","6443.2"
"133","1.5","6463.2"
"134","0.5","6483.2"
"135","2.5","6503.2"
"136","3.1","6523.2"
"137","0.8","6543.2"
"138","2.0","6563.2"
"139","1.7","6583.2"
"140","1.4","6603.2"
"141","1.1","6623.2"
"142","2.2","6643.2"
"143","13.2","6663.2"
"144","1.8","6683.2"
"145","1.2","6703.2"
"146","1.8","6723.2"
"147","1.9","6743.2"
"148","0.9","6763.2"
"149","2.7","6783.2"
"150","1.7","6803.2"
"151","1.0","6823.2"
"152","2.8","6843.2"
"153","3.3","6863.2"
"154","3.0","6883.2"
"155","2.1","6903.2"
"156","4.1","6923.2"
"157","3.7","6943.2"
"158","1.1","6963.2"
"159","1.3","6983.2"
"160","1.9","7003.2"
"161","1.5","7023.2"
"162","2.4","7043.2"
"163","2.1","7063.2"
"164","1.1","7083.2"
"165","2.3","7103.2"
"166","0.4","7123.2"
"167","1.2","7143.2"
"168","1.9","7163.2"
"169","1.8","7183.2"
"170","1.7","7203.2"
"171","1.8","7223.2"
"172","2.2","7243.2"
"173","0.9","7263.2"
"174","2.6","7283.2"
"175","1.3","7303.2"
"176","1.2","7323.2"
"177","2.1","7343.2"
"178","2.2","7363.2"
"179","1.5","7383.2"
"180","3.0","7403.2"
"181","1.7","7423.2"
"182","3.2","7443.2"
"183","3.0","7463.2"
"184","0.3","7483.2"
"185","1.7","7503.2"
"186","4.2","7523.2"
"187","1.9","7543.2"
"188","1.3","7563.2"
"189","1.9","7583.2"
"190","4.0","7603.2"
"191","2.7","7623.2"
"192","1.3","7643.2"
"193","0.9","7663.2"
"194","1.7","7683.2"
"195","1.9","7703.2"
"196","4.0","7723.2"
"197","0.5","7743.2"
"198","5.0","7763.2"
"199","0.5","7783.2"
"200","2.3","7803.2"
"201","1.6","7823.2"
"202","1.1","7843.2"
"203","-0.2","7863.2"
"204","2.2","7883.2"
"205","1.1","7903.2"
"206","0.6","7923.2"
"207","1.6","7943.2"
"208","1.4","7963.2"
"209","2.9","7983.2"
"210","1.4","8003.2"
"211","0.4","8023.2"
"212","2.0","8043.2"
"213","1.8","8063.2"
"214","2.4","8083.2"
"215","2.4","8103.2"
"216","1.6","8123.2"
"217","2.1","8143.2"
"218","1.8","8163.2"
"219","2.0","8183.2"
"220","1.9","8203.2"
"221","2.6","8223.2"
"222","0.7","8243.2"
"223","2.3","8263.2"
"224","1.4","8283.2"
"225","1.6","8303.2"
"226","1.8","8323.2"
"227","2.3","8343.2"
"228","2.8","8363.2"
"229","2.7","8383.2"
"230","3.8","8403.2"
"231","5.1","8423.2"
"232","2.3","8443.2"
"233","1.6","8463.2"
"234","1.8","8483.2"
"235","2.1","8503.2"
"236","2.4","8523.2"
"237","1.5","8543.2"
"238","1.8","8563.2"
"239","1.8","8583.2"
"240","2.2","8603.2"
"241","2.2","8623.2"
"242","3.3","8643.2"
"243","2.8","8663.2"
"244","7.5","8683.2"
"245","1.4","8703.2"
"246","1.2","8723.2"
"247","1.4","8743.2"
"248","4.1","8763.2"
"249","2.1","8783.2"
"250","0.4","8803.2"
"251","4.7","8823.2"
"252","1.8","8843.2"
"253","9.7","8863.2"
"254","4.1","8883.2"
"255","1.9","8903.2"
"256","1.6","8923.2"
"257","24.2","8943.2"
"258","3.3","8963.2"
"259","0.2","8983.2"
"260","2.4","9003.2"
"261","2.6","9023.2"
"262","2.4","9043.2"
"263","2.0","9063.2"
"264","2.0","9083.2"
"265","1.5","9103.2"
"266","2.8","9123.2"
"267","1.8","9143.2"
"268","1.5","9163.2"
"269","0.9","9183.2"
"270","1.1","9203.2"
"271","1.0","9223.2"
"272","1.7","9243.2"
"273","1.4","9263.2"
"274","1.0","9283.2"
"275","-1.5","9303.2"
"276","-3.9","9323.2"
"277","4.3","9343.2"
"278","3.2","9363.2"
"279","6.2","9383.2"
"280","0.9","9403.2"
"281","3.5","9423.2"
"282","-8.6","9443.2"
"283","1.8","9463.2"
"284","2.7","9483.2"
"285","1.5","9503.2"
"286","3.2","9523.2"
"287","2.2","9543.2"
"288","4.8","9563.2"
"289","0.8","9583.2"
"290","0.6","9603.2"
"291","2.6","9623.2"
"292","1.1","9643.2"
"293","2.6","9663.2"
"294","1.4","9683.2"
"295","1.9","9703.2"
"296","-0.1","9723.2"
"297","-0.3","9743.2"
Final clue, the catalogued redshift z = 0.787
